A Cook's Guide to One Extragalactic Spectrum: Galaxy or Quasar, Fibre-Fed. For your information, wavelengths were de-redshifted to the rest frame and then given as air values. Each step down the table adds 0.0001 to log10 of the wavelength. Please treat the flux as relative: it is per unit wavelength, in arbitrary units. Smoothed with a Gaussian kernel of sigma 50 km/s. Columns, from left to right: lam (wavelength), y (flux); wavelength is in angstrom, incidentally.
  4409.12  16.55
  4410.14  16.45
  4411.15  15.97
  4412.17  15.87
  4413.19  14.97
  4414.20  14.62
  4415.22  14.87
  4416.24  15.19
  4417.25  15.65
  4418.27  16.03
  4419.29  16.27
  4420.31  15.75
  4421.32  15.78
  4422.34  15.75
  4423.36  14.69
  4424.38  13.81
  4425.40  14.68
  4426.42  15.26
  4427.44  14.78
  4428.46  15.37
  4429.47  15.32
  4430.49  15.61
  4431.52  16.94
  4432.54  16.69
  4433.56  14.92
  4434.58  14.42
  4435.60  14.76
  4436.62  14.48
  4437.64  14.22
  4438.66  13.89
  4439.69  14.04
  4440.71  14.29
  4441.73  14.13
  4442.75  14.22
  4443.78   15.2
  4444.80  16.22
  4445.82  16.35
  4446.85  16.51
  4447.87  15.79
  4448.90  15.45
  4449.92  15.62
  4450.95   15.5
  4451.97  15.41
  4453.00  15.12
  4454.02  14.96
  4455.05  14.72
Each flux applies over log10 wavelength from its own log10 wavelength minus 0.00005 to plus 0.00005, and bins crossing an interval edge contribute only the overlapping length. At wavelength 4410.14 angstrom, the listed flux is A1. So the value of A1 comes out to 16.45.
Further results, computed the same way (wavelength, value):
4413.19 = 14.97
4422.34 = 15.75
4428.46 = 15.37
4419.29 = 16.27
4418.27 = 16.03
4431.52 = 16.94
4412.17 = 15.87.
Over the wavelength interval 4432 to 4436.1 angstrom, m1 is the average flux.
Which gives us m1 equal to 15.2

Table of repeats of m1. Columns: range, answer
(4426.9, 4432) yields 15.6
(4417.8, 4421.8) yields 16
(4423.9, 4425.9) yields 14.2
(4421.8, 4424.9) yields 14.7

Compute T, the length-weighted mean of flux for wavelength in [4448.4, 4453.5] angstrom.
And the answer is 15.4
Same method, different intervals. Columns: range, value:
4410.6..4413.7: 15.6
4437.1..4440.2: 14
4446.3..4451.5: 15.8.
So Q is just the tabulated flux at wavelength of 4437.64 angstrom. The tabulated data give 14.22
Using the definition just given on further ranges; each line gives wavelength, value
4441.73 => 14.13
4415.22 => 14.87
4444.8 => 16.22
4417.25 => 15.65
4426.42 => 15.26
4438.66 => 13.89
